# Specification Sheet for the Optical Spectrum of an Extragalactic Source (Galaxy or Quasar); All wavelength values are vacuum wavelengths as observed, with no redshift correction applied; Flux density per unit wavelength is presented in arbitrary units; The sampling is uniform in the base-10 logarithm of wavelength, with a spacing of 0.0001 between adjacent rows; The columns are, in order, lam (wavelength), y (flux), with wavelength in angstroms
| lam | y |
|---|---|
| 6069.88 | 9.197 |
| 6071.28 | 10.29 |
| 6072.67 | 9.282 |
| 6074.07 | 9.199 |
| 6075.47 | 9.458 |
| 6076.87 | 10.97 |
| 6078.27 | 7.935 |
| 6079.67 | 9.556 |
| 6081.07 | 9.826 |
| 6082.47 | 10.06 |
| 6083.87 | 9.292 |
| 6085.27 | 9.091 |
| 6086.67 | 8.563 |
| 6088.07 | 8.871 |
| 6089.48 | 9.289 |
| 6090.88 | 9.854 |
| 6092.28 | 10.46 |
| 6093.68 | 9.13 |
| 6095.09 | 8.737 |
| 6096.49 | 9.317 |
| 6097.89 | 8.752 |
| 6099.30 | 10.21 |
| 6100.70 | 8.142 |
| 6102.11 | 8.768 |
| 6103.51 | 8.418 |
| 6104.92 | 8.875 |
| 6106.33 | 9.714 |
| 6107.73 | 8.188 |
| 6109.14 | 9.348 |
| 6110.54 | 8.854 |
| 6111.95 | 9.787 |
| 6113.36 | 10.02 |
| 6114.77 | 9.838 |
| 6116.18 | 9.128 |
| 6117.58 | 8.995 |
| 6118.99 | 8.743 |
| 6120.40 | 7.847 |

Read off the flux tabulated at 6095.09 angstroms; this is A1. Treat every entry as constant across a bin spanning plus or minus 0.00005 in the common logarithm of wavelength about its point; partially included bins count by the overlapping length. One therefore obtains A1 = 8.737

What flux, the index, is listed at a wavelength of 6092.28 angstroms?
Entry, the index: 10.46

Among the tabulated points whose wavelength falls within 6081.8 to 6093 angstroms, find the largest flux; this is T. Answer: 10.46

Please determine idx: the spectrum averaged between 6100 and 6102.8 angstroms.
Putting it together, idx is 8.45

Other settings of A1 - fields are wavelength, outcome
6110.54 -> 8.854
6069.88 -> 9.197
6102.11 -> 8.768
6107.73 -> 8.188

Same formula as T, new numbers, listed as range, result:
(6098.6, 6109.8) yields 10.21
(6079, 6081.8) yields 9.826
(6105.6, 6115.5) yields 10.02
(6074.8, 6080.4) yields 10.97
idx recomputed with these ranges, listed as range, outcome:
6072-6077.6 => 9.71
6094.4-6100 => 9.26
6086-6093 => 9.41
